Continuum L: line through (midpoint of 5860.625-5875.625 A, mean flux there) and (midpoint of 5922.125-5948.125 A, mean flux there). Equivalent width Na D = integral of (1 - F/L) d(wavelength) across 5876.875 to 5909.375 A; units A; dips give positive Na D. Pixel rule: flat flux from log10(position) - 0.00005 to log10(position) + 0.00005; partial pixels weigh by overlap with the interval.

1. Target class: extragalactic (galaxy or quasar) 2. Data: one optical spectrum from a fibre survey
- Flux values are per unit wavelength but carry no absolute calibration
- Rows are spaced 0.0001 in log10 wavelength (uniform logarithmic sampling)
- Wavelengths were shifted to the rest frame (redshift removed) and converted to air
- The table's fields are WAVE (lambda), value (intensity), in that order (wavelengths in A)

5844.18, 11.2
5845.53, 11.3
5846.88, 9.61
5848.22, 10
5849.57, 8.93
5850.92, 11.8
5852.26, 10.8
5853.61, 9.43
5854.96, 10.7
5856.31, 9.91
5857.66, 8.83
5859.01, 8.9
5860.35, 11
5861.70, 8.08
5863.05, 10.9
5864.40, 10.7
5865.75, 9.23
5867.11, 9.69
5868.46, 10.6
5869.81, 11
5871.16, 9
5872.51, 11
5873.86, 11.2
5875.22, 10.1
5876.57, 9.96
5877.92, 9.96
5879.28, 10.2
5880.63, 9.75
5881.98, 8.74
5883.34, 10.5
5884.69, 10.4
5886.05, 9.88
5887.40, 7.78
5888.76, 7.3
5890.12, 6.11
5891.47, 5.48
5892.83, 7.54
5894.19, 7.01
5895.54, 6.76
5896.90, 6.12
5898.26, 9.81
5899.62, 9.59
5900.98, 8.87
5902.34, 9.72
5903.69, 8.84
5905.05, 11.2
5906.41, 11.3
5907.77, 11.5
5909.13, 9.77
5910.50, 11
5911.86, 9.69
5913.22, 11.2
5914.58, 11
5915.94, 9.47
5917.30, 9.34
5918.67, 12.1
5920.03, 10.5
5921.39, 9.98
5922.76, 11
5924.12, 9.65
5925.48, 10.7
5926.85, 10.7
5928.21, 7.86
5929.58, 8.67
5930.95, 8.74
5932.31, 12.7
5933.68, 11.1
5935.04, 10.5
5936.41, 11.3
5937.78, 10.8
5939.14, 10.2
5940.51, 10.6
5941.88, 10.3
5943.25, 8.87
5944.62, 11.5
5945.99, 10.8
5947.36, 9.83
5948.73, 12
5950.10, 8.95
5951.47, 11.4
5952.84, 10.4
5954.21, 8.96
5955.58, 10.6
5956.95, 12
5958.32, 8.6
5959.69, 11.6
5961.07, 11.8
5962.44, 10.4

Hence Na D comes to 4.1 A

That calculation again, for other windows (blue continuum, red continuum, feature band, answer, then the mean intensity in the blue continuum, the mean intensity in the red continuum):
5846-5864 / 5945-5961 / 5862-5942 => 3.7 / 9.94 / 10.5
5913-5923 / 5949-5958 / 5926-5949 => 0.2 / 10.5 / 10.4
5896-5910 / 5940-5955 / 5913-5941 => -1.0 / 9.64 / 10.3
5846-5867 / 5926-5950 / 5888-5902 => 3.6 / 9.93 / 10.3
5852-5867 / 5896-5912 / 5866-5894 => 1.5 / 9.82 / 9.74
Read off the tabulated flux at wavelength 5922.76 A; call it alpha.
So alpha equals 11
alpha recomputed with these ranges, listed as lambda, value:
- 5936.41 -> 11.3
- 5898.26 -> 9.81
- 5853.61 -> 9.43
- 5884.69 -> 10.4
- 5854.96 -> 10.7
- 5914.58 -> 11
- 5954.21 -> 8.96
